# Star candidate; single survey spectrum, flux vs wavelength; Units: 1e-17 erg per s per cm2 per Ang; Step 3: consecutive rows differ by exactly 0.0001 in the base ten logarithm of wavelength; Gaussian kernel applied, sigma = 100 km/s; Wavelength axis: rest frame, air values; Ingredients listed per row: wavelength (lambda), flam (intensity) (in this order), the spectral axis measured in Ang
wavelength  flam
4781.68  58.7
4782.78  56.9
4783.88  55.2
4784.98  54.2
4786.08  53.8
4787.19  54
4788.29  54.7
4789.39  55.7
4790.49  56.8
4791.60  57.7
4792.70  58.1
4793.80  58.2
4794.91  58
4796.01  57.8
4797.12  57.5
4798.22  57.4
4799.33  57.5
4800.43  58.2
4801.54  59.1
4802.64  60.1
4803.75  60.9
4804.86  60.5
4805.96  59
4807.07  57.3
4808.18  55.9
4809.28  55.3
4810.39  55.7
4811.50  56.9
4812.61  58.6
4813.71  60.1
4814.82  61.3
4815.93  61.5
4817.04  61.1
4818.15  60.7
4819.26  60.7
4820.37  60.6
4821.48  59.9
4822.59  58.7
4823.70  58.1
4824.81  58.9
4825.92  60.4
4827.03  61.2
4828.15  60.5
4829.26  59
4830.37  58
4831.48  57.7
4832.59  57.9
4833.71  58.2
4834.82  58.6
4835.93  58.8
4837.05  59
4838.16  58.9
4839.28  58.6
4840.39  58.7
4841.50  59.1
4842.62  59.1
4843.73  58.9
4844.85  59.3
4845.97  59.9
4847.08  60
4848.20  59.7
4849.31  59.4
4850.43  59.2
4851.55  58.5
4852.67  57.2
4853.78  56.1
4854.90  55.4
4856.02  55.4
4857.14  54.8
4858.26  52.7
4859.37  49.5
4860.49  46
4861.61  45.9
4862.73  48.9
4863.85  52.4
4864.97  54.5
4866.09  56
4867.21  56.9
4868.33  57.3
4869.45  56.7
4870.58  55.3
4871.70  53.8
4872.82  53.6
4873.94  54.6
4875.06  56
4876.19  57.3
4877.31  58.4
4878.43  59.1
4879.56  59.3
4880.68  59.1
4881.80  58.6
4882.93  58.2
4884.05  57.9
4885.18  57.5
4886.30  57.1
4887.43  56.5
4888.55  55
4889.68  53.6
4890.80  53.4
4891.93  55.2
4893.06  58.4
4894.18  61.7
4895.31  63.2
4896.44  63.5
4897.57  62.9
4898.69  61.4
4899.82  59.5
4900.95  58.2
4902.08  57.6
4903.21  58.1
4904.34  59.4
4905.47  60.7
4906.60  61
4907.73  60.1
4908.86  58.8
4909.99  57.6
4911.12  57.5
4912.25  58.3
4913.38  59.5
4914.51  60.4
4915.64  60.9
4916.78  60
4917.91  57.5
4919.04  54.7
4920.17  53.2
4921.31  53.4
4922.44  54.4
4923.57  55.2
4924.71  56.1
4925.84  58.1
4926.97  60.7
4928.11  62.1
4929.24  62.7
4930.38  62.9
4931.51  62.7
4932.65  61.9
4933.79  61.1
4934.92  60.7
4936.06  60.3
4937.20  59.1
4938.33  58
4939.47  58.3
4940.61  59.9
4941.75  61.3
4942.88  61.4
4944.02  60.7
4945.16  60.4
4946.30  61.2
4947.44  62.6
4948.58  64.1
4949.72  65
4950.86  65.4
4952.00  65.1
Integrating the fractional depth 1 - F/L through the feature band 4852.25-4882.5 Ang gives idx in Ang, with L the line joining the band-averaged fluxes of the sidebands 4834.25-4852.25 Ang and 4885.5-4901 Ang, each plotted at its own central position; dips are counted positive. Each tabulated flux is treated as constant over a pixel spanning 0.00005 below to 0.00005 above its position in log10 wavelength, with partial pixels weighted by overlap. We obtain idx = 2.0 Ang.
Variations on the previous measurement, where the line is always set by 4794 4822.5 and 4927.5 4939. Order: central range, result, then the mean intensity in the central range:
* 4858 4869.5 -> 1.46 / 52.3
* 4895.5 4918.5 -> 0.35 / 59.7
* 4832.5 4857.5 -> 0.50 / 58.3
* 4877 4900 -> 0.67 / 58.5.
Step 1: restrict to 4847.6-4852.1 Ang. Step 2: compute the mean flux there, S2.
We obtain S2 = 59.2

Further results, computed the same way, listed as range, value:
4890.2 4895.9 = 58.4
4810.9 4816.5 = 59.7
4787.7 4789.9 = 55.3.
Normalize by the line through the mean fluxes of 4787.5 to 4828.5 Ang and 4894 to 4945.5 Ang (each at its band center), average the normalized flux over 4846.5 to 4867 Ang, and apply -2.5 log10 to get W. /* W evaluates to 0.084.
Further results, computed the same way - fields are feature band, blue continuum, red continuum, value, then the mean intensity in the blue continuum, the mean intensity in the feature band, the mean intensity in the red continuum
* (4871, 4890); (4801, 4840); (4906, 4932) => 0.04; 59.1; 56.8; 58.6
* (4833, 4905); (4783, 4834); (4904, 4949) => 0.03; 58.2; 57.1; 59.5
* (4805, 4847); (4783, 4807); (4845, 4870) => -0.05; 57.3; 59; 55.2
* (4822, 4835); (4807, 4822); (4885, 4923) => 0.00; 59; 58.9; 58.3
